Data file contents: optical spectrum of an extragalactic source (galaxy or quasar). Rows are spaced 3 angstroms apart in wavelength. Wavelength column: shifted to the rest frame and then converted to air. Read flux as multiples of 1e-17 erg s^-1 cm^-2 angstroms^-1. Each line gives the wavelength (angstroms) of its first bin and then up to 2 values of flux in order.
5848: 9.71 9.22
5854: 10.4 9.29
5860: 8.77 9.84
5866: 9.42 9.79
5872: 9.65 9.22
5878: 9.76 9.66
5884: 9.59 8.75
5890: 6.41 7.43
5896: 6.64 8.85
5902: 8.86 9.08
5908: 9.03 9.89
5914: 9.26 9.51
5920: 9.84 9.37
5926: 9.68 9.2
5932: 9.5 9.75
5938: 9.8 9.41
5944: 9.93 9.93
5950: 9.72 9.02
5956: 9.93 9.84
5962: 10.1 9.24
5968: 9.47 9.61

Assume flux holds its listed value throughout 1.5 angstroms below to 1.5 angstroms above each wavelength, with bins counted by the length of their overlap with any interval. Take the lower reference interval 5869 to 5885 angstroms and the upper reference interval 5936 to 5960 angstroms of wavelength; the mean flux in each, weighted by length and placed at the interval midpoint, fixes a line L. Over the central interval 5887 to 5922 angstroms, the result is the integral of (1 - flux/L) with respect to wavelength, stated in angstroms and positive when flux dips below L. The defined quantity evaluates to 3.6 angstroms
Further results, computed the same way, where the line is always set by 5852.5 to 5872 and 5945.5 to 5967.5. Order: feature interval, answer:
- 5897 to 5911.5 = 0.94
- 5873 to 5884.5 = 0.05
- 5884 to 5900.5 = 3.12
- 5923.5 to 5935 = 0.19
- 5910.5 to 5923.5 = 0.10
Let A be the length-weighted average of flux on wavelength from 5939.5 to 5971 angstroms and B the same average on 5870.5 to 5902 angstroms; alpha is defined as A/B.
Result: 1.1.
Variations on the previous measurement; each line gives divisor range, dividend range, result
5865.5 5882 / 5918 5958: 1.00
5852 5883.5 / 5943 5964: 1.02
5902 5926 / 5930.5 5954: 1.03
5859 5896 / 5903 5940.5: 1.06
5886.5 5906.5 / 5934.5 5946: 1.22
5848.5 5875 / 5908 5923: 1.00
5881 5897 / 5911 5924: 1.20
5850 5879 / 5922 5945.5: 1.00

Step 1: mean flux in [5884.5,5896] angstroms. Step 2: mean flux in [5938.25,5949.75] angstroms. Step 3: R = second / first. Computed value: 1.29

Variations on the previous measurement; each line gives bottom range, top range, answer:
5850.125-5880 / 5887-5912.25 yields 0.87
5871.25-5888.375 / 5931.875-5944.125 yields 1.02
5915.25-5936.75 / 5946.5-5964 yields 1.02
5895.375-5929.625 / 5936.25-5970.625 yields 1.06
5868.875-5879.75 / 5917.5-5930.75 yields 0.99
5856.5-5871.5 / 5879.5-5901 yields 0.87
